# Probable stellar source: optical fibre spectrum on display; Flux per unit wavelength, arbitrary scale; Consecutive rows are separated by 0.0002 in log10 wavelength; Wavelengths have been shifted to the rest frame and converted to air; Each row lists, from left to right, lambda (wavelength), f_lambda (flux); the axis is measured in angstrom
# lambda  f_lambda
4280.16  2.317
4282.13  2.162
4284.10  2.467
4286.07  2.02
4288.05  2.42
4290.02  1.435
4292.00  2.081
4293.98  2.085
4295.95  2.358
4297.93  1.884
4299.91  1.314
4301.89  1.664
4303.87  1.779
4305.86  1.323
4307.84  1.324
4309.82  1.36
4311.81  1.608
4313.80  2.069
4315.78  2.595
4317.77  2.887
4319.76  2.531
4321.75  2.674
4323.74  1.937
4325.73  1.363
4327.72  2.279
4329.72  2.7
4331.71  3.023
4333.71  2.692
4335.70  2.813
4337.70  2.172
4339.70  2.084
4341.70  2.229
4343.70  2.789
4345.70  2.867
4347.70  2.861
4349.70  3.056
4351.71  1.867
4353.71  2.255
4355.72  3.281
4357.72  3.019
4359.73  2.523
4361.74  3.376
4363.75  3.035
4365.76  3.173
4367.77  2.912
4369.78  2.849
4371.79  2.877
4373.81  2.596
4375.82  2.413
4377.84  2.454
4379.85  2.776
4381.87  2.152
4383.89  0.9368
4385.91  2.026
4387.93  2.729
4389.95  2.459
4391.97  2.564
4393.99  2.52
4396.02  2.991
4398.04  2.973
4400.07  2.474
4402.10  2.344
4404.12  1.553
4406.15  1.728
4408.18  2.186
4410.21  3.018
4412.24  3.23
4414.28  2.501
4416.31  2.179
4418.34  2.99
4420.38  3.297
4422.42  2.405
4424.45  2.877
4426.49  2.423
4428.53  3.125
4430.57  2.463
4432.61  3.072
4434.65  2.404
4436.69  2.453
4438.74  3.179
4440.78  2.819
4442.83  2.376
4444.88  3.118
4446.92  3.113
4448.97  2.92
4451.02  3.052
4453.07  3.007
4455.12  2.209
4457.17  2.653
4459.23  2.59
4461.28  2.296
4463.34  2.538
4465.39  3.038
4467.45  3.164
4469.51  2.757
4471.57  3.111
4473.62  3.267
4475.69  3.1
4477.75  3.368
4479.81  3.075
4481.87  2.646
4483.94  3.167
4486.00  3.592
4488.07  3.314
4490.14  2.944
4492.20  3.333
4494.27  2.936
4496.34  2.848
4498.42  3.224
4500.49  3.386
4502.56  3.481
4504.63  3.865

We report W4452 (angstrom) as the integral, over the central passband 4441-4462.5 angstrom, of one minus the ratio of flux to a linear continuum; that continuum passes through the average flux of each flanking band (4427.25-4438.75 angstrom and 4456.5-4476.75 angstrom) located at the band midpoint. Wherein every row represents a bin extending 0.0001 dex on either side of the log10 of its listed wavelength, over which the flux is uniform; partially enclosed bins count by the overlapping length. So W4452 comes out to 0.5 angstrom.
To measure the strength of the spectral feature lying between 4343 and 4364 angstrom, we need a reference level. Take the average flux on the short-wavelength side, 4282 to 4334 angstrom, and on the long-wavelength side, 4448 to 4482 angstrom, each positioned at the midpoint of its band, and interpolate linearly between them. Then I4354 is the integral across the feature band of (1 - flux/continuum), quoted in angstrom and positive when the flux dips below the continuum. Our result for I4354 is -4.59 angstrom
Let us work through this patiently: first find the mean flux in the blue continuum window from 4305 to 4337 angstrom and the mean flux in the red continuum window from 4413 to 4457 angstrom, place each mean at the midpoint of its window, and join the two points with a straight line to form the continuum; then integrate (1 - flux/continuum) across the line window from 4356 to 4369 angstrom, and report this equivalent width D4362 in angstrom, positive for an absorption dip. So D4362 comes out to -3.3 angstrom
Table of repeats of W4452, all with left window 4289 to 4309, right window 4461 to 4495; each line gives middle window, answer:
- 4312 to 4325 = -3.5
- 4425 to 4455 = -0.3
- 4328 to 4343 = -4.0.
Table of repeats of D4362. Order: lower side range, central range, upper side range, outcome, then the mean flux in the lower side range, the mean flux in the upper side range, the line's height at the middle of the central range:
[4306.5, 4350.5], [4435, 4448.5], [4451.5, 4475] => -0.5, 2.35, 2.8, 2.72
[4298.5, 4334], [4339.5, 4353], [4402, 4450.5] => -2.1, 2.05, 2.67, 2.22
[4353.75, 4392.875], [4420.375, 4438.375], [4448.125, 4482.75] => 0.4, 2.63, 2.87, 2.78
